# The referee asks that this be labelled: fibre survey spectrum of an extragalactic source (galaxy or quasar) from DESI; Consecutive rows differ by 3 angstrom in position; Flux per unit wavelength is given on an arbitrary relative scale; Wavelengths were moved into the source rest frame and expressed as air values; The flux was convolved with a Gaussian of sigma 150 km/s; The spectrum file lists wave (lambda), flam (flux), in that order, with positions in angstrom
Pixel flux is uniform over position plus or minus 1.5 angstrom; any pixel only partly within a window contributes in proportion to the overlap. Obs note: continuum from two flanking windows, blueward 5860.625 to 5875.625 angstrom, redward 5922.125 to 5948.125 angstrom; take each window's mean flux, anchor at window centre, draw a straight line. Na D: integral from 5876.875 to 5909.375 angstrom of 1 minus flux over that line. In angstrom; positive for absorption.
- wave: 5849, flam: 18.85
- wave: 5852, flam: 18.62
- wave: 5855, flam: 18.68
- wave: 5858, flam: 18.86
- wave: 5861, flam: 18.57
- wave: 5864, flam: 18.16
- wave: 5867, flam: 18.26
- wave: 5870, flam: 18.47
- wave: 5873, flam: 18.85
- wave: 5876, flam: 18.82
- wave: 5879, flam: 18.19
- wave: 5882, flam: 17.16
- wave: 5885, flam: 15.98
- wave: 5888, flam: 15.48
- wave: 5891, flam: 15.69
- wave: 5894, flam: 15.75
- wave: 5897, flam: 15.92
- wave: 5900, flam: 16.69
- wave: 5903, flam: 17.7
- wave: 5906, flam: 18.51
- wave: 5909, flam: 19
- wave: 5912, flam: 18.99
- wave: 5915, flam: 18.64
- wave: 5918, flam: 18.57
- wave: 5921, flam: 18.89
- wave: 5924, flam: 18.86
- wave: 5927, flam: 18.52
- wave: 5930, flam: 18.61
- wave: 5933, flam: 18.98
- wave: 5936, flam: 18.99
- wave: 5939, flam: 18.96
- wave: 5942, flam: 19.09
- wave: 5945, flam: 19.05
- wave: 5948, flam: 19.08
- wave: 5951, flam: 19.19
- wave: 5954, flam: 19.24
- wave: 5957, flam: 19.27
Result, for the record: 3.06 angstrom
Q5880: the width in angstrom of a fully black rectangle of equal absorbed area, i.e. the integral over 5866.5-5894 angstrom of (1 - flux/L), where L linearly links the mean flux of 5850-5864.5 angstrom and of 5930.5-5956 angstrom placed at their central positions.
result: 2.1 angstrom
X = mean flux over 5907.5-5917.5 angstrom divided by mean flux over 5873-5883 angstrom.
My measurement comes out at 1.03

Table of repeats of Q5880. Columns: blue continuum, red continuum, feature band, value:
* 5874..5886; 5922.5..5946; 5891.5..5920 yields 0.9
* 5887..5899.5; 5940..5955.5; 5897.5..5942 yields -2.9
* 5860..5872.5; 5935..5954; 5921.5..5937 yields 0.1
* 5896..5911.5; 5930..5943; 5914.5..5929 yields -0.2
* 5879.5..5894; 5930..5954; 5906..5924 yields -1.2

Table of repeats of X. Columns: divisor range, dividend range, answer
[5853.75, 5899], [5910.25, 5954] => 1.08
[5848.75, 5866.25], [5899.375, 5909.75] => 0.97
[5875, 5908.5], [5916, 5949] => 1.11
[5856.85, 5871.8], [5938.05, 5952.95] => 1.03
